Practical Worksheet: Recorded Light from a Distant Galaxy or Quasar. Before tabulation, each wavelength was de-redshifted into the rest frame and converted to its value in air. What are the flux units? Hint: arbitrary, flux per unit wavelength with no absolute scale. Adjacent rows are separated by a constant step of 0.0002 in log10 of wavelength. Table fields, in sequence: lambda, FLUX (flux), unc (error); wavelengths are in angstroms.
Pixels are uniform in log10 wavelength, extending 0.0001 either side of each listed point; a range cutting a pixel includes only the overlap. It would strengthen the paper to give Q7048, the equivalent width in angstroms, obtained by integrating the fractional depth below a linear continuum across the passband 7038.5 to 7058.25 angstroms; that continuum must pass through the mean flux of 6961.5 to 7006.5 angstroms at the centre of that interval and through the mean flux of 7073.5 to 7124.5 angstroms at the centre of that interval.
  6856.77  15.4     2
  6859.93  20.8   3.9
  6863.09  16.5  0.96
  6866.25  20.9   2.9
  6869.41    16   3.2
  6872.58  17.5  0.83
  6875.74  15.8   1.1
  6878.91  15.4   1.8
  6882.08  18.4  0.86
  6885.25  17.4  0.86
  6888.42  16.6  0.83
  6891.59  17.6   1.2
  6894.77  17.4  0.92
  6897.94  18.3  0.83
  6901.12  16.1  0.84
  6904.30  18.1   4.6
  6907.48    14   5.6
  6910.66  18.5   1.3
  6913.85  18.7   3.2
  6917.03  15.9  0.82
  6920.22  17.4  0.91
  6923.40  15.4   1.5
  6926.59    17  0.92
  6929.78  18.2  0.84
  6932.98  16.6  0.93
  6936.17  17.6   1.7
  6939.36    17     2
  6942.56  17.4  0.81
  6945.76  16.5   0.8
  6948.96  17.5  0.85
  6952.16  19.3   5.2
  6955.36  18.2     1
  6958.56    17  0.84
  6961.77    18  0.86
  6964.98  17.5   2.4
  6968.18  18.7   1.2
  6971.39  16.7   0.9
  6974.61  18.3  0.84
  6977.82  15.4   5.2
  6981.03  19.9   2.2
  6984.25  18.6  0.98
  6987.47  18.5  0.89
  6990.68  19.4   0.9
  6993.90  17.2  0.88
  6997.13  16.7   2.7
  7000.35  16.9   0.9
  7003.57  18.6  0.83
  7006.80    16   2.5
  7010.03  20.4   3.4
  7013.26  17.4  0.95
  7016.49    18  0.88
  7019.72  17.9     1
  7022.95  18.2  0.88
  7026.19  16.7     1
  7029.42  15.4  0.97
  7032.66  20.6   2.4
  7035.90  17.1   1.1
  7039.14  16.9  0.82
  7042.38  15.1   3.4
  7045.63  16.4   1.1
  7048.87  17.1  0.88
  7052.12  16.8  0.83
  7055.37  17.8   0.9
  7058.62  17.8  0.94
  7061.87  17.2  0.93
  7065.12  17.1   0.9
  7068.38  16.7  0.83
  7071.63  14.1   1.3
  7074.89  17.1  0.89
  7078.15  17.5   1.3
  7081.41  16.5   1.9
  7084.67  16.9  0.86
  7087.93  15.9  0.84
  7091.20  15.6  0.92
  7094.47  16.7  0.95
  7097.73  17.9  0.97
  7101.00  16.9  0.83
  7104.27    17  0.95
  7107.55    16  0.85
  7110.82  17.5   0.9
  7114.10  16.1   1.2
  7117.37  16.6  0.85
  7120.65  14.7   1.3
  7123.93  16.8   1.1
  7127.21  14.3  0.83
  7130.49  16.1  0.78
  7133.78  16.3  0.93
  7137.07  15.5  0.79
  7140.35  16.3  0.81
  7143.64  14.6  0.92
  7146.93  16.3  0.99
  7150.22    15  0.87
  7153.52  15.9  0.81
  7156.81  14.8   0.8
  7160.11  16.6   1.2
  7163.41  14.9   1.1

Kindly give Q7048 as 0.5 angstroms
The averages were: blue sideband 17.8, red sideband 16.6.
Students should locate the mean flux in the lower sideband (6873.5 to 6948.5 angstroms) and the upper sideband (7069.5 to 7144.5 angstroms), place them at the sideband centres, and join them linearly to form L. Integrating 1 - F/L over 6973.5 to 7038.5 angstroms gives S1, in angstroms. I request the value -4.7 angstroms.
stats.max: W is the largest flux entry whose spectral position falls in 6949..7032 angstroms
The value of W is 20.4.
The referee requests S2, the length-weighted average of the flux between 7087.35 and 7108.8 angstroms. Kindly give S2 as 16.6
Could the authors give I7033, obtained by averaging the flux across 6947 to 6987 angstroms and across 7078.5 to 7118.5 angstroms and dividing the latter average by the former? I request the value 0.93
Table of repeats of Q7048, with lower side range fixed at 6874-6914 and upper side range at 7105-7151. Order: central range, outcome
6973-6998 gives -2.2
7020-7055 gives -1.6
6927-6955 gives -1.2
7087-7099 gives -0.3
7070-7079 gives 0.0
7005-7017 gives -1.1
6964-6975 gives -0.7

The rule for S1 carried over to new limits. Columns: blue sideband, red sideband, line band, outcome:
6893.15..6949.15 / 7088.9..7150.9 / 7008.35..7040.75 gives -2.5 angstroms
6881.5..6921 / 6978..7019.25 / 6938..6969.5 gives -0.1 angstroms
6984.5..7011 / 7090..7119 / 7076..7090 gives 0.2 angstroms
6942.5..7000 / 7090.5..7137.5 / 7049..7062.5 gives -0.4 angstroms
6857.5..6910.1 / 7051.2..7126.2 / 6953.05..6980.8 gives -1.0 angstroms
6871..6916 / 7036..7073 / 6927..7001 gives -3.4 angstroms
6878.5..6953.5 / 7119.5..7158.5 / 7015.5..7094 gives -3.6 angstroms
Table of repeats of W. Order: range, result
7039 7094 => 17.8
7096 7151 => 17.9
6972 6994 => 19.9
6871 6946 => 18.7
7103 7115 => 17.5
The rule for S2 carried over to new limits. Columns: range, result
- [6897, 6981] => 17.3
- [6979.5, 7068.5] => 17.6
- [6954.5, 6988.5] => 17.9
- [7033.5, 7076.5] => 16.8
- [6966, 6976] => 17.9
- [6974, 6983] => 17.9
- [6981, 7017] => 18.1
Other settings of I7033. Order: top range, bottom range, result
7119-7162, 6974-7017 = 0.87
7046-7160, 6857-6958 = 0.94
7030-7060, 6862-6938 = 1.00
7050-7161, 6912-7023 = 0.92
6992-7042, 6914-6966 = 1.01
